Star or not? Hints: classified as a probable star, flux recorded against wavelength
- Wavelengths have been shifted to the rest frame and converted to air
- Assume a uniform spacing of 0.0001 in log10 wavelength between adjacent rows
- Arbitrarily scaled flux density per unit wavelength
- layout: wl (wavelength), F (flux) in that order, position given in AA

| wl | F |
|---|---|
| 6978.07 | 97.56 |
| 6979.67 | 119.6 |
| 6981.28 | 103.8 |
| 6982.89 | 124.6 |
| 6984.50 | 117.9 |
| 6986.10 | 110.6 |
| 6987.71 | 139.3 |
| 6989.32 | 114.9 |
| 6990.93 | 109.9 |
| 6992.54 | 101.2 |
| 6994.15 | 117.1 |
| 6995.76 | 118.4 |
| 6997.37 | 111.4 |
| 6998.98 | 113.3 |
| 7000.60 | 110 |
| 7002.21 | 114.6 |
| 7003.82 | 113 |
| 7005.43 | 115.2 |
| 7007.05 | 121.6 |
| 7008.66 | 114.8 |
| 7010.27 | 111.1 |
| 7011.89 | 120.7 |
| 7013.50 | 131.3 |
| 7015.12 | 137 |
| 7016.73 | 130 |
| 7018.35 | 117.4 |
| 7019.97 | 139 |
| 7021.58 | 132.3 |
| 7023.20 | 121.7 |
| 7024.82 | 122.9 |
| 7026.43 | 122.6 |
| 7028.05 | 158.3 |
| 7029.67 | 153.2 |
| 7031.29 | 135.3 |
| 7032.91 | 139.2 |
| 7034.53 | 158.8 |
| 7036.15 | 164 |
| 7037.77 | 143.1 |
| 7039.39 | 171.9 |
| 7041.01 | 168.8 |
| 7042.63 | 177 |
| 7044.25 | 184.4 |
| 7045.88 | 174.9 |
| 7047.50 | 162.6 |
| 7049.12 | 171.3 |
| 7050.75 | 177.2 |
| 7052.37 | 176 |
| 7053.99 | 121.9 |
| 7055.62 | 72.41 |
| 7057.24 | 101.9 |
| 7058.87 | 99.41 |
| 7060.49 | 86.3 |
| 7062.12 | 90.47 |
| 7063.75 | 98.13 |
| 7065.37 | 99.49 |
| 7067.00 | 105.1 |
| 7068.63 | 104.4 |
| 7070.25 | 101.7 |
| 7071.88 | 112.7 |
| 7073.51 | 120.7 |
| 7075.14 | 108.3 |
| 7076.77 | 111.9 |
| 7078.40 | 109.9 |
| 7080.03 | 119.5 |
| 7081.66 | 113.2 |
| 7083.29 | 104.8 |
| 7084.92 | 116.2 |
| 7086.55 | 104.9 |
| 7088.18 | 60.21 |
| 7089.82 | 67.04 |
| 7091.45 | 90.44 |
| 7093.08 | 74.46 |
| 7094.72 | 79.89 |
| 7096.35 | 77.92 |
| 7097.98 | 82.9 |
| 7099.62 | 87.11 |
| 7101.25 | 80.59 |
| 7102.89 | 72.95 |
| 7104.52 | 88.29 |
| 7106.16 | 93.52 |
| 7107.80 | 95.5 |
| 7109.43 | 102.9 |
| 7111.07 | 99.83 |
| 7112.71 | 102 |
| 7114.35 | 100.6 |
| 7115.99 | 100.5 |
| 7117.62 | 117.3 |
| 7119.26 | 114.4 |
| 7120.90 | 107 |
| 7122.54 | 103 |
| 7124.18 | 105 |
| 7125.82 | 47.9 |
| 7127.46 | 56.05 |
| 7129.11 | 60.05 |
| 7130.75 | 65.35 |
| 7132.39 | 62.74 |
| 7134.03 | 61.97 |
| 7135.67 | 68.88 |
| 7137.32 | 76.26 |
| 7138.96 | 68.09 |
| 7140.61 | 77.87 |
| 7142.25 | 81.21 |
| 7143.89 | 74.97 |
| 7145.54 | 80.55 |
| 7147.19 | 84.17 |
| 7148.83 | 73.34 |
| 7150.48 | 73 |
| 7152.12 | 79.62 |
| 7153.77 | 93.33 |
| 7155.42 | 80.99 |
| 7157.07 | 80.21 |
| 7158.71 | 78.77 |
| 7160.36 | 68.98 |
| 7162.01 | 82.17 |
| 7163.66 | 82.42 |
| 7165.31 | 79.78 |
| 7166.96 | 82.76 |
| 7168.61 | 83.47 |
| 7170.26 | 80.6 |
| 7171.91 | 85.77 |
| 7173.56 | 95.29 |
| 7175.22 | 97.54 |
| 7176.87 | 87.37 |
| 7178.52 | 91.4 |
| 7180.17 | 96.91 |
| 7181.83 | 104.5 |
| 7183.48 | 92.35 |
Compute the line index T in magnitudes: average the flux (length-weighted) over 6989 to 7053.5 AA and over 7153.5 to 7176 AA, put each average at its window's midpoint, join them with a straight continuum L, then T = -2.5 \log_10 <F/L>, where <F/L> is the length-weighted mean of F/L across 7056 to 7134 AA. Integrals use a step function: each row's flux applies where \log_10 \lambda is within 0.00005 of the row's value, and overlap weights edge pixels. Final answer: 0.175 mag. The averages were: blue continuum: 137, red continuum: 83.4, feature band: 93.3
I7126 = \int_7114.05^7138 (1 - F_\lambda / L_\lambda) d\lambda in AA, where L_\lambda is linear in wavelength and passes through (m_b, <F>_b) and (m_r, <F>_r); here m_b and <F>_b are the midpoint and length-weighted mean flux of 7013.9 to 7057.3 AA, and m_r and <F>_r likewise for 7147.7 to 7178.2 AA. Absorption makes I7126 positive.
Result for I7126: 4.5 AA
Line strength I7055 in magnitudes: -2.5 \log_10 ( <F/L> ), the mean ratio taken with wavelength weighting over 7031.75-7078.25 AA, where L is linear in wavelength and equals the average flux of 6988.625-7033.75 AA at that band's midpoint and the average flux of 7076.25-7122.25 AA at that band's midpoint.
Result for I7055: -0.20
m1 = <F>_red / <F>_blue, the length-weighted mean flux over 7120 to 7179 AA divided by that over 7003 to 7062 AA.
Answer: 0.58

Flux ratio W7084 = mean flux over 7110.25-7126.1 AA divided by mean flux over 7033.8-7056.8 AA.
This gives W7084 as 0.64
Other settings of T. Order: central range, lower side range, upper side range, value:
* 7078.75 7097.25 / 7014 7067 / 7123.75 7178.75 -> 0.21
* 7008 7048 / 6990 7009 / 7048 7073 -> -0.25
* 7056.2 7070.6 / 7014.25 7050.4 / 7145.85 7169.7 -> 0.33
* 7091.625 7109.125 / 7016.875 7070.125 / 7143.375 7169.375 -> 0.26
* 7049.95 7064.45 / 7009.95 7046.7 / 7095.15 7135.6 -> 0.11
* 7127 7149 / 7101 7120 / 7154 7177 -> 0.26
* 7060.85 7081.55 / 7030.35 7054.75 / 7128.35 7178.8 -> 0.29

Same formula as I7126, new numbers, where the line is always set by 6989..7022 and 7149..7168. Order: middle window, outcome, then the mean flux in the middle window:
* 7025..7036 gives -3.2 AA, 145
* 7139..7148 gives 0.5 AA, 78.7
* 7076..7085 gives -1.1 AA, 112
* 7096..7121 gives -0.8 AA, 95.2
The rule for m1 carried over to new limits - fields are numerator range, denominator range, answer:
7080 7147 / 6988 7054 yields 0.63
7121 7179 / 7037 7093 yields 0.65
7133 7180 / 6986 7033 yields 0.65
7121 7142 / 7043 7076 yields 0.58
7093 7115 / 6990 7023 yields 0.75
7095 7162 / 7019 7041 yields 0.58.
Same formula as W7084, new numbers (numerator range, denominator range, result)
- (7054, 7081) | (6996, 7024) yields 0.85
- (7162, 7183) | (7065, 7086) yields 0.81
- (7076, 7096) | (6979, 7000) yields 0.83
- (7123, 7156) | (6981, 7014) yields 0.64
